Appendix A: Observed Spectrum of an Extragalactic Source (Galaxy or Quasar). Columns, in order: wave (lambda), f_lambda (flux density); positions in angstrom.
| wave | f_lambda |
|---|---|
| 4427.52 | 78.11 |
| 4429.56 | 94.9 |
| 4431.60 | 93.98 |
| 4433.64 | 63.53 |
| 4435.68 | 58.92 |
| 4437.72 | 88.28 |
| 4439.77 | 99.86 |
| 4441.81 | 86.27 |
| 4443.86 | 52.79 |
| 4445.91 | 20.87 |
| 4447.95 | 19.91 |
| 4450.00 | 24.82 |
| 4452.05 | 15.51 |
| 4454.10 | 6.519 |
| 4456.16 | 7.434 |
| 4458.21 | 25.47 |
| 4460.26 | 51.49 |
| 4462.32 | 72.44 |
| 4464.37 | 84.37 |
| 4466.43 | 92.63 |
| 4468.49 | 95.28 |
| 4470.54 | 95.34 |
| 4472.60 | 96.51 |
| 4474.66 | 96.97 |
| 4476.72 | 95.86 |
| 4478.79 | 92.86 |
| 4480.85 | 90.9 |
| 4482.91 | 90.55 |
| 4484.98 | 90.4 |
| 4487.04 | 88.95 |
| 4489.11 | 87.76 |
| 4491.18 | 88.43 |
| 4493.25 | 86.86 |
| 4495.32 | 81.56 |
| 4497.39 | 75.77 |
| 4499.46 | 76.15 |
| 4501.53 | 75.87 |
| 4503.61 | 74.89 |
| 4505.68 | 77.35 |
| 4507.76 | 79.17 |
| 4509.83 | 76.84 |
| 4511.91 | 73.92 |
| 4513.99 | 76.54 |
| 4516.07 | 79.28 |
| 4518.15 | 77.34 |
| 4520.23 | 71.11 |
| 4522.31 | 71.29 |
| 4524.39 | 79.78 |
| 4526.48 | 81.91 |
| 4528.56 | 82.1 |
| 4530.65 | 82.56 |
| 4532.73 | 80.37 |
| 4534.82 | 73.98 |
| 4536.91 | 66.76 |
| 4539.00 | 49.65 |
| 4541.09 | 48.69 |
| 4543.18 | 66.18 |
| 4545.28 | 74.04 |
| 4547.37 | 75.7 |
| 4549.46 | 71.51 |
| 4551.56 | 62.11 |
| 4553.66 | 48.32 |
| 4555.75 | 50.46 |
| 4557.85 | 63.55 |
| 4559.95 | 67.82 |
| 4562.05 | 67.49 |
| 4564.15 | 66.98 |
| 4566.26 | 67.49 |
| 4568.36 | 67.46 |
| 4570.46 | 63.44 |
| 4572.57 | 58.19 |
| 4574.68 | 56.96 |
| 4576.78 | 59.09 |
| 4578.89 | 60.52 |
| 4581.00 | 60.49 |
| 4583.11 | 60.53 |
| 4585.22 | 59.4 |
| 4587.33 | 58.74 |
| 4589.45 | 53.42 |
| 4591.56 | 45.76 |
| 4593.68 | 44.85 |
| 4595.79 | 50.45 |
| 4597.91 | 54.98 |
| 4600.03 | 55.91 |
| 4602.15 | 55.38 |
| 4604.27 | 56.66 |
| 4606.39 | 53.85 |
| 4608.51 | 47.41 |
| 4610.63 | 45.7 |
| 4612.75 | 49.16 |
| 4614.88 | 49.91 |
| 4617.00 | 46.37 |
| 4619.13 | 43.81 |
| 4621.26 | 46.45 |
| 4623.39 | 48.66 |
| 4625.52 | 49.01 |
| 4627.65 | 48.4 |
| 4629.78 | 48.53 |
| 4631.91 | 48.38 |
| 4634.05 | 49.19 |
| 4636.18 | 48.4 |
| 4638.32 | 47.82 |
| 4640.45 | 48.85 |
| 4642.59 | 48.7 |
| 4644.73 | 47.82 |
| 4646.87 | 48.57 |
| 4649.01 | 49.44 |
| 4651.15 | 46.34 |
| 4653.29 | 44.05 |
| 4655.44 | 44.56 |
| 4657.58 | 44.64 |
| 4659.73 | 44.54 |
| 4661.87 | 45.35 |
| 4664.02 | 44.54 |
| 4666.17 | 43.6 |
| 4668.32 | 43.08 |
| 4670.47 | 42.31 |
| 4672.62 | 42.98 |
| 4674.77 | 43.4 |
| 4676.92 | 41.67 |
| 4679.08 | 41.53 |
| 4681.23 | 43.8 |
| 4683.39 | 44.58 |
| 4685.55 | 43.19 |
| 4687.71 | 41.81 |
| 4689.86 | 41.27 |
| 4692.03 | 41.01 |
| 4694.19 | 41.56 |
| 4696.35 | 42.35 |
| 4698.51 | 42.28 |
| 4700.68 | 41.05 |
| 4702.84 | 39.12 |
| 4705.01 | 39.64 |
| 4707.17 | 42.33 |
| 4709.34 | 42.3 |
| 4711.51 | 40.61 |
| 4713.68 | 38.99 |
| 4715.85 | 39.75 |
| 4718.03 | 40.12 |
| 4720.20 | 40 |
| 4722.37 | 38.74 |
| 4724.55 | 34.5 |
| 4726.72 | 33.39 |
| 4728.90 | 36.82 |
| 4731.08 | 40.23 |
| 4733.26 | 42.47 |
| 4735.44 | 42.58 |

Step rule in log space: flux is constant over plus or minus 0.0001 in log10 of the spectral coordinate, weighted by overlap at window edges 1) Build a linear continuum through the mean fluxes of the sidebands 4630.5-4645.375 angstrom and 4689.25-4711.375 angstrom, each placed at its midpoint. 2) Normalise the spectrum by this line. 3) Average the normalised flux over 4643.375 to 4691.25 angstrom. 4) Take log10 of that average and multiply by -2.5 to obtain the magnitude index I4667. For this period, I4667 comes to 0.02 mag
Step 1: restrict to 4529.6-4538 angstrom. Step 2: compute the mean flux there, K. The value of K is 75.8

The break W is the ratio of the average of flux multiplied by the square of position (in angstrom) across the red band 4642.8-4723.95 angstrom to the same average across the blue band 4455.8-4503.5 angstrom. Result 0.6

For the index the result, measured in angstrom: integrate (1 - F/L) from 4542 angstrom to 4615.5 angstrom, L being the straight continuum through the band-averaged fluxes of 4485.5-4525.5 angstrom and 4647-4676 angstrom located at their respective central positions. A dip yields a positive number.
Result 5.17 angstrom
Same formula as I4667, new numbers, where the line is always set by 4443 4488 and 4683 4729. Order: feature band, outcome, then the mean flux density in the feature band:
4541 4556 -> -0.14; 63.6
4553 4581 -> -0.14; 61.5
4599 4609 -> -0.08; 54.2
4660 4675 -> 0.01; 43.7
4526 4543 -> -0.22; 70.2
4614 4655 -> -0.01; 47.8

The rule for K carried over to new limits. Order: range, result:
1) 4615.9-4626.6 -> 46.9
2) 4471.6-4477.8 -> 96.3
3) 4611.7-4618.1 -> 48.4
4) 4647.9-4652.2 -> 47.9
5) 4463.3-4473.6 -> 92.8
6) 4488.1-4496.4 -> 86.1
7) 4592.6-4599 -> 50.1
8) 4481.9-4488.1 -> 89.9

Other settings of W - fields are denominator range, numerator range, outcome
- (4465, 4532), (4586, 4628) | 0.63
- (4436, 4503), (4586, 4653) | 0.75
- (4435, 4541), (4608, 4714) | 0.67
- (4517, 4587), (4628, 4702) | 0.71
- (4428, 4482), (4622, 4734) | 0.72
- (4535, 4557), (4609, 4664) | 0.79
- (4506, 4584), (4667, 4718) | 0.65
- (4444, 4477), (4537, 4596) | 1.14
